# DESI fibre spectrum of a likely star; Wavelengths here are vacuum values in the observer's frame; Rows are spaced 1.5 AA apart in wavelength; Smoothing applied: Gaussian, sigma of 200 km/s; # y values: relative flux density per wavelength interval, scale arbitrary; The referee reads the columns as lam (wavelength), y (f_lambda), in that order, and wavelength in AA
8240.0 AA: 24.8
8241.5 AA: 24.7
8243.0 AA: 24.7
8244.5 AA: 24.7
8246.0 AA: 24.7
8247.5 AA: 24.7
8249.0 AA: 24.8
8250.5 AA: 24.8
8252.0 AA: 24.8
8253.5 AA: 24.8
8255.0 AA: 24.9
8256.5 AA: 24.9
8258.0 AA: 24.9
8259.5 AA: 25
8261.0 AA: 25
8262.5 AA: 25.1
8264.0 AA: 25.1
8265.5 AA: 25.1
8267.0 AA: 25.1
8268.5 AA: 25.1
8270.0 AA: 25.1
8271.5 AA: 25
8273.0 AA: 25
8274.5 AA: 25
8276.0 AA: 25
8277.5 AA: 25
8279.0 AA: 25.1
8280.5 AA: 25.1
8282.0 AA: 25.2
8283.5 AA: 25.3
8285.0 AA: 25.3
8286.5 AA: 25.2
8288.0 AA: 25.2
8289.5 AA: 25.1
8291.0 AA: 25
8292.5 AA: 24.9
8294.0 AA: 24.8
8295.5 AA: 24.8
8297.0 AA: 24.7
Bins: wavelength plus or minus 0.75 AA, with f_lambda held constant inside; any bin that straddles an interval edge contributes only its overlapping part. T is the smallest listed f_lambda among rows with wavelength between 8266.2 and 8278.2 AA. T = 25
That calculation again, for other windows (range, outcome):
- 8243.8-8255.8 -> 24.7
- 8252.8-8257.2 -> 24.8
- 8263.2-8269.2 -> 25.1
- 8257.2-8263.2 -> 24.9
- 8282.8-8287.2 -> 25.2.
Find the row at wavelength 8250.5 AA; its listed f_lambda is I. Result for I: 24.8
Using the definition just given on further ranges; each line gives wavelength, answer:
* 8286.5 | 25.2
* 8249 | 24.8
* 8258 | 24.9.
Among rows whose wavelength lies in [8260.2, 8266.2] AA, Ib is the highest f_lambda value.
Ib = 25.1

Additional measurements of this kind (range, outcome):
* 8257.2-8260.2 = 25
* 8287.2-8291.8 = 25.2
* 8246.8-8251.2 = 24.8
